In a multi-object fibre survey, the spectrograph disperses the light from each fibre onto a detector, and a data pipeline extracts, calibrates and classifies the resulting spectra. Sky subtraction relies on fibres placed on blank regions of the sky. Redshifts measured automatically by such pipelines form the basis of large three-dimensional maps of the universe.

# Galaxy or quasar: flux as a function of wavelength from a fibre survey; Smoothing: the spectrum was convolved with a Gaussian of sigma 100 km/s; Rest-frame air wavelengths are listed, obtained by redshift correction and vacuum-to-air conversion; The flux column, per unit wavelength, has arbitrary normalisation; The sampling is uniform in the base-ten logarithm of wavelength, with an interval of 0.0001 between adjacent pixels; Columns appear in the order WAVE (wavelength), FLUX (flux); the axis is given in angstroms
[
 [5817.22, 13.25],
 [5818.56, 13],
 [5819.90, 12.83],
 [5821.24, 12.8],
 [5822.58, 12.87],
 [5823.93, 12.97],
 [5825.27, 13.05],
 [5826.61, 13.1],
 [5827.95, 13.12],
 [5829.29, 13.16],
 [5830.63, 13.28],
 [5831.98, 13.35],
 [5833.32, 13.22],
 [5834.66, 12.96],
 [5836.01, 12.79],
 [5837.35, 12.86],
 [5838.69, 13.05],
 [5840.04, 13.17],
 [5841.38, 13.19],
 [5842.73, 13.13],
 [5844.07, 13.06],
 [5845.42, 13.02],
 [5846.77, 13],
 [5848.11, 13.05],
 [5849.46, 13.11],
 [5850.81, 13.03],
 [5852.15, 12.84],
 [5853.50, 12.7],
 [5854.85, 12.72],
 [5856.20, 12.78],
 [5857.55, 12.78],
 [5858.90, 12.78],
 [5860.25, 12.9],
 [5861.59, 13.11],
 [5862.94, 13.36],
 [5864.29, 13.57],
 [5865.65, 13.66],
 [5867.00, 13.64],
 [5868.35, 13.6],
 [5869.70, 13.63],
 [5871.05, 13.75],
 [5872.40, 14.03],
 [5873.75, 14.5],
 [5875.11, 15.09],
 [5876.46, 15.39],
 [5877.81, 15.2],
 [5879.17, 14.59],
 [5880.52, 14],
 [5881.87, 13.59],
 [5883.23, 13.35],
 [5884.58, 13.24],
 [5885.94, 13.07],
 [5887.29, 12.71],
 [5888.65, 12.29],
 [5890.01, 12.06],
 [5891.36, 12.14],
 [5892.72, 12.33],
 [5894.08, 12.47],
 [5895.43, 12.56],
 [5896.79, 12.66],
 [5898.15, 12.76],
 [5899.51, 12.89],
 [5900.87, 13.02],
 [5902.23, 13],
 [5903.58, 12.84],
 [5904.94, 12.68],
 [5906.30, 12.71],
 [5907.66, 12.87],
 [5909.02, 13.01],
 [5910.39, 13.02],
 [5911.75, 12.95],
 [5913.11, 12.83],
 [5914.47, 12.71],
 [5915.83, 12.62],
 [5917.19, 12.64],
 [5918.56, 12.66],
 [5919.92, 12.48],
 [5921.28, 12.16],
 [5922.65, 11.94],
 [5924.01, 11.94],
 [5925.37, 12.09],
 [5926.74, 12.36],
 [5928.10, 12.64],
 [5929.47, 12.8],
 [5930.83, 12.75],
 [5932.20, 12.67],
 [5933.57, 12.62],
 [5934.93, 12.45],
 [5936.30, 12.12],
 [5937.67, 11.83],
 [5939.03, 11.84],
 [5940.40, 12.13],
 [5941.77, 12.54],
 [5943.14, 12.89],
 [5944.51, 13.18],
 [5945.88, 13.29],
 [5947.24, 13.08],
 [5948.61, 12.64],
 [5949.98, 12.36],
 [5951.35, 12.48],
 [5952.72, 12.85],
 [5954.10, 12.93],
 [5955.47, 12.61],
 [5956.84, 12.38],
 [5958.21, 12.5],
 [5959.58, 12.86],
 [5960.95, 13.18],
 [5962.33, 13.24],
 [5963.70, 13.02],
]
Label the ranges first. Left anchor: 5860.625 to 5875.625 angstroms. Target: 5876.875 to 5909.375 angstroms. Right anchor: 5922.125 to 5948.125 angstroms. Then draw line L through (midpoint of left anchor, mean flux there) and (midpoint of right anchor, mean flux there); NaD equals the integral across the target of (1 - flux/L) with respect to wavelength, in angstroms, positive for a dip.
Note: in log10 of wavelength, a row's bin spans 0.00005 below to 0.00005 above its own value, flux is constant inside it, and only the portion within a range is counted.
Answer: 0.7 angstroms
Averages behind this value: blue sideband 13.8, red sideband 12.5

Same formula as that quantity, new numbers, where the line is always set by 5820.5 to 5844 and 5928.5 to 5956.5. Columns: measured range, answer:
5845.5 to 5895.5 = -1.62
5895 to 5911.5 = -0.10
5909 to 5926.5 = 0.25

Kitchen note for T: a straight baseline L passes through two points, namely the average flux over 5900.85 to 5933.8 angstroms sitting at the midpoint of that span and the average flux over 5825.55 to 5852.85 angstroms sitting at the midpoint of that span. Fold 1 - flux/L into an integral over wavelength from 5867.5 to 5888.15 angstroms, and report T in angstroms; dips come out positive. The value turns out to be -1.8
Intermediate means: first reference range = 13.1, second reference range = 12.6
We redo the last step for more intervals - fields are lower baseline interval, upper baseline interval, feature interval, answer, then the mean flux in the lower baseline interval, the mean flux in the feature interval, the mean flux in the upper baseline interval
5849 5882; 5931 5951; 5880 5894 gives 0.49 angstroms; 13.6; 12.8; 12.5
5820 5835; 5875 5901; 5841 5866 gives 0.21 angstroms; 13.1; 13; 13.2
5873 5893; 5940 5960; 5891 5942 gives 2.36 angstroms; 13.6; 12.5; 12.7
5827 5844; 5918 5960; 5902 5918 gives -0.17 angstroms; 13.1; 12.8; 12.5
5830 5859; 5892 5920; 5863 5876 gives -1.05 angstroms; 13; 13.9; 12.8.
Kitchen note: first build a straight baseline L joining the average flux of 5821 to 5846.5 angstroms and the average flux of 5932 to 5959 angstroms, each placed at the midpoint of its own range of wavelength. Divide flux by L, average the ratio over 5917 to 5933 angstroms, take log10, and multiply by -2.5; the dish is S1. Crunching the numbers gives 0.021 mag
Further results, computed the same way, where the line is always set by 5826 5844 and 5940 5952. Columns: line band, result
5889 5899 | 0.04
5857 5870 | -0.02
